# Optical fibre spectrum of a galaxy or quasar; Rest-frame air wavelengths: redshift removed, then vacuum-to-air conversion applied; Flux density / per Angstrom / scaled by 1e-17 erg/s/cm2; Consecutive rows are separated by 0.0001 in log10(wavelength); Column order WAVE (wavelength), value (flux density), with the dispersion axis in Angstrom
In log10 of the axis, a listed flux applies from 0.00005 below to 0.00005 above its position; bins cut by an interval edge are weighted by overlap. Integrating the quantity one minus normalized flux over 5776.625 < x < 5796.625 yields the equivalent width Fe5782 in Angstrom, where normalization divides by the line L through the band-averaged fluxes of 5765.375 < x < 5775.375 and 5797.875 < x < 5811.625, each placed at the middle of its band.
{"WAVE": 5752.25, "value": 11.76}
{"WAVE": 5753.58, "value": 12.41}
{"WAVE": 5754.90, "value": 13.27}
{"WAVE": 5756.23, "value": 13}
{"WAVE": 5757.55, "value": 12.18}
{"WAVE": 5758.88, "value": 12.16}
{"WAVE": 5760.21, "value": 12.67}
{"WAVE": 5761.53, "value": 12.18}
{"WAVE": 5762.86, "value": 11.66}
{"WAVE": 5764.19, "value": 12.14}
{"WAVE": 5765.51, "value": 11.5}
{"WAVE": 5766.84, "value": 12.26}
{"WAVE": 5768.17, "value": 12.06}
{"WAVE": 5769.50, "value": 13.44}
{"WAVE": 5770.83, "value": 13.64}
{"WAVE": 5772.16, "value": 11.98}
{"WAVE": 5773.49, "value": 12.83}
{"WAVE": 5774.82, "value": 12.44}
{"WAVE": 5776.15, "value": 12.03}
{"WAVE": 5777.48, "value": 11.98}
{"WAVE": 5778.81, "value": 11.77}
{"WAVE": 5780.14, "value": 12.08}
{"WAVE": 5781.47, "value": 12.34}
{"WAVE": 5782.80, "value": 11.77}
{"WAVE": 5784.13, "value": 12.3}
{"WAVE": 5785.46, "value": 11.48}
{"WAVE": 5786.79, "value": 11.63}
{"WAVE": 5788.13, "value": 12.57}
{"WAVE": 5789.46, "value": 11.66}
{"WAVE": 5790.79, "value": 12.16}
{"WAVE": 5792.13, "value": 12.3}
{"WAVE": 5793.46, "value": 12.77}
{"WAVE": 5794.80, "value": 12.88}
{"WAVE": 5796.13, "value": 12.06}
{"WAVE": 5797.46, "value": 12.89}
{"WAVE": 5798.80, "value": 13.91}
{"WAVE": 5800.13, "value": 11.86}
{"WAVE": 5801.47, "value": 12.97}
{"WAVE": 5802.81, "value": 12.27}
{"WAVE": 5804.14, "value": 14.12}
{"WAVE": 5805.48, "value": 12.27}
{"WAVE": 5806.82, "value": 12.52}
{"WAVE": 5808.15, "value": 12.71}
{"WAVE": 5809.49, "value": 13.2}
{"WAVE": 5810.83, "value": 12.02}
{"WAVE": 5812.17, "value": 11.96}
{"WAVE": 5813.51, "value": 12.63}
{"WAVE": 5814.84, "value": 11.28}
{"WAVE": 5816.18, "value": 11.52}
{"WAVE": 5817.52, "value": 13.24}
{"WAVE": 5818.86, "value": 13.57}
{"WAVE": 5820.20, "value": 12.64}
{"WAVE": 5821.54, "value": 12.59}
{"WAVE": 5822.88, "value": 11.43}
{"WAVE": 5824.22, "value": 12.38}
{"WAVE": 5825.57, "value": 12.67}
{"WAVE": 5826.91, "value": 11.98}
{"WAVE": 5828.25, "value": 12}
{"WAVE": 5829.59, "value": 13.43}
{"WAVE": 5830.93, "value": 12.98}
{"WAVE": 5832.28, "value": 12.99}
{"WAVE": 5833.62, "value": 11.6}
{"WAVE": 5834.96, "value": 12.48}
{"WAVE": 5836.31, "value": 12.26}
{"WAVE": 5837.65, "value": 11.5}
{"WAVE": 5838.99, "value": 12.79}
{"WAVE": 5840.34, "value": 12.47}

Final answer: 0.9 Angstrom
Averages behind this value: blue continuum 12.6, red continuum 12.8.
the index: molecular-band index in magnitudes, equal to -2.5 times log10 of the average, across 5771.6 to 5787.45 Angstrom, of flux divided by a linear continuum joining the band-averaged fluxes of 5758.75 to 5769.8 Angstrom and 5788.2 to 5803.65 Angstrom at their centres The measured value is 0.027 mag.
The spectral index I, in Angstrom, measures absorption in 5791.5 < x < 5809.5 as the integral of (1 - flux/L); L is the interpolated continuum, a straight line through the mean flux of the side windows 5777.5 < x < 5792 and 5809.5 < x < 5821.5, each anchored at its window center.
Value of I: -0.8 Angstrom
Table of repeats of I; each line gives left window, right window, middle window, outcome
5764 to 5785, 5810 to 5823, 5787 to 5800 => -0.2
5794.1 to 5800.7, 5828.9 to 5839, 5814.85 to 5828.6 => 0.2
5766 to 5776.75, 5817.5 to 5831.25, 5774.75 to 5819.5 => 0.7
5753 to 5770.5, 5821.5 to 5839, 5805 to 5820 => -0.1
